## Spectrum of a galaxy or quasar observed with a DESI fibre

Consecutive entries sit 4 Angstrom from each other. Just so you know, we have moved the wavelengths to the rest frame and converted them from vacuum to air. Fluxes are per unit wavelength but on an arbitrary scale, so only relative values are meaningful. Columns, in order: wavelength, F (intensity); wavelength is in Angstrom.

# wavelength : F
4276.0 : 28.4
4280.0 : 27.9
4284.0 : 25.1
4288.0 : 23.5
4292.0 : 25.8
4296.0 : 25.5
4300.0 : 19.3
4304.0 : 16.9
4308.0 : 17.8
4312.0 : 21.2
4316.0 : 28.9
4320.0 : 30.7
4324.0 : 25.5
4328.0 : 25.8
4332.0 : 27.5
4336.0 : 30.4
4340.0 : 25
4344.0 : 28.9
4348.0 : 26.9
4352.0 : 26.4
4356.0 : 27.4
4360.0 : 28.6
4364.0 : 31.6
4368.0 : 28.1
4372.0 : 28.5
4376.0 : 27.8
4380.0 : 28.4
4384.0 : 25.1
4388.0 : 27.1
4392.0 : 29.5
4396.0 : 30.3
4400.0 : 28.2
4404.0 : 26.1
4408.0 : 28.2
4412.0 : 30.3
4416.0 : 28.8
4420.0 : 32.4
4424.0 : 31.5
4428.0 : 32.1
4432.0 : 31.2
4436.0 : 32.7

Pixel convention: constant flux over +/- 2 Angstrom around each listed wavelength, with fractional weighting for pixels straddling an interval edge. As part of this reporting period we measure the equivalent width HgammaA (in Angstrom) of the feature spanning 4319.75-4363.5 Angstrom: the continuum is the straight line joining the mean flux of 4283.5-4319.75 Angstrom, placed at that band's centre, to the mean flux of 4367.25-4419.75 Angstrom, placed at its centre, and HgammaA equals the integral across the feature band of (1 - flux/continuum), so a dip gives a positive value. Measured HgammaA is -3.96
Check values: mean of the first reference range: 23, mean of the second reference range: 28.3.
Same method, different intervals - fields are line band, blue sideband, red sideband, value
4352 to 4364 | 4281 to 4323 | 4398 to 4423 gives -0.8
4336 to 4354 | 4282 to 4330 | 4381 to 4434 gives -0.9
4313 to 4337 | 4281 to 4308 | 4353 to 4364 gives -2.3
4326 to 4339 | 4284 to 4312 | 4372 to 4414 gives -2.0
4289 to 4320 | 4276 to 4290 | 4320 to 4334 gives 4.2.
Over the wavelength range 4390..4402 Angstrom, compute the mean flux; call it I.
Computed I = 29.3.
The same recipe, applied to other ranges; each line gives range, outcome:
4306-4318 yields 22.6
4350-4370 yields 28.4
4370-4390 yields 27.4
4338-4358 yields 26.9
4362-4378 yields 29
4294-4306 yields 20.6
